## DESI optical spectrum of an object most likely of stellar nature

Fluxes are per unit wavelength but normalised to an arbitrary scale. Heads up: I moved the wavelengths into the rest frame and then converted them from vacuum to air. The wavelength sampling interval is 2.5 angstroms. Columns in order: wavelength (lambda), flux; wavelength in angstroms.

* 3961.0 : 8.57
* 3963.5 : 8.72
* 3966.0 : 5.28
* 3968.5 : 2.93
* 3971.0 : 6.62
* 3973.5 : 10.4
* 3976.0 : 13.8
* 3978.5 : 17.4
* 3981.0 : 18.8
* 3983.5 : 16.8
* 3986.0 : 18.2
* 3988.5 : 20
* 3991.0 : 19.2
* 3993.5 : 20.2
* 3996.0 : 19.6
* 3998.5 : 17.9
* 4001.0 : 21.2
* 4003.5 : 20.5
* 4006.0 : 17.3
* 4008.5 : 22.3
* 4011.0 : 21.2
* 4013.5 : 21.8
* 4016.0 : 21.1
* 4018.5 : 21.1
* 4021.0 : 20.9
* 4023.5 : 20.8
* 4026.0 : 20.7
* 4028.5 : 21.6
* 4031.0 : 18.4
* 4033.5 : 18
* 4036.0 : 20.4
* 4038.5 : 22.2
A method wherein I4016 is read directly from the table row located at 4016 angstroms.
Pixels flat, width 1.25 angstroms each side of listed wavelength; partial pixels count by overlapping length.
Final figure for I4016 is 21.1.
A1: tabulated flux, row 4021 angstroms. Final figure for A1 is 20.9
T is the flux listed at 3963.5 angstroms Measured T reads 8.72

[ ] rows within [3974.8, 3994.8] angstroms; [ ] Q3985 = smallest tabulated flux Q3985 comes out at 13.8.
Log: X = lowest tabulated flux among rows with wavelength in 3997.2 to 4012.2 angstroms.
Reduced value 17.3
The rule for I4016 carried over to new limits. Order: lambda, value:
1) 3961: 8.57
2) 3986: 18.2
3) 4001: 21.2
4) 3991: 19.2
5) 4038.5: 22.2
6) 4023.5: 20.8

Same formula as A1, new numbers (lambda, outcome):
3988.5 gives 20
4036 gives 20.4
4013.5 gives 21.8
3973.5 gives 10.4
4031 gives 18.4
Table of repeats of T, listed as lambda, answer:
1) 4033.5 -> 18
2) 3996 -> 19.6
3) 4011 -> 21.2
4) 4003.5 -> 20.5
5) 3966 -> 5.28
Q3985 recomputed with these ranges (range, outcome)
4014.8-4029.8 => 20.7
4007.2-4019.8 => 21.1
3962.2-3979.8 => 2.93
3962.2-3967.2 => 5.28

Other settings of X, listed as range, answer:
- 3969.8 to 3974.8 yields 6.62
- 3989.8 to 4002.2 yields 17.9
